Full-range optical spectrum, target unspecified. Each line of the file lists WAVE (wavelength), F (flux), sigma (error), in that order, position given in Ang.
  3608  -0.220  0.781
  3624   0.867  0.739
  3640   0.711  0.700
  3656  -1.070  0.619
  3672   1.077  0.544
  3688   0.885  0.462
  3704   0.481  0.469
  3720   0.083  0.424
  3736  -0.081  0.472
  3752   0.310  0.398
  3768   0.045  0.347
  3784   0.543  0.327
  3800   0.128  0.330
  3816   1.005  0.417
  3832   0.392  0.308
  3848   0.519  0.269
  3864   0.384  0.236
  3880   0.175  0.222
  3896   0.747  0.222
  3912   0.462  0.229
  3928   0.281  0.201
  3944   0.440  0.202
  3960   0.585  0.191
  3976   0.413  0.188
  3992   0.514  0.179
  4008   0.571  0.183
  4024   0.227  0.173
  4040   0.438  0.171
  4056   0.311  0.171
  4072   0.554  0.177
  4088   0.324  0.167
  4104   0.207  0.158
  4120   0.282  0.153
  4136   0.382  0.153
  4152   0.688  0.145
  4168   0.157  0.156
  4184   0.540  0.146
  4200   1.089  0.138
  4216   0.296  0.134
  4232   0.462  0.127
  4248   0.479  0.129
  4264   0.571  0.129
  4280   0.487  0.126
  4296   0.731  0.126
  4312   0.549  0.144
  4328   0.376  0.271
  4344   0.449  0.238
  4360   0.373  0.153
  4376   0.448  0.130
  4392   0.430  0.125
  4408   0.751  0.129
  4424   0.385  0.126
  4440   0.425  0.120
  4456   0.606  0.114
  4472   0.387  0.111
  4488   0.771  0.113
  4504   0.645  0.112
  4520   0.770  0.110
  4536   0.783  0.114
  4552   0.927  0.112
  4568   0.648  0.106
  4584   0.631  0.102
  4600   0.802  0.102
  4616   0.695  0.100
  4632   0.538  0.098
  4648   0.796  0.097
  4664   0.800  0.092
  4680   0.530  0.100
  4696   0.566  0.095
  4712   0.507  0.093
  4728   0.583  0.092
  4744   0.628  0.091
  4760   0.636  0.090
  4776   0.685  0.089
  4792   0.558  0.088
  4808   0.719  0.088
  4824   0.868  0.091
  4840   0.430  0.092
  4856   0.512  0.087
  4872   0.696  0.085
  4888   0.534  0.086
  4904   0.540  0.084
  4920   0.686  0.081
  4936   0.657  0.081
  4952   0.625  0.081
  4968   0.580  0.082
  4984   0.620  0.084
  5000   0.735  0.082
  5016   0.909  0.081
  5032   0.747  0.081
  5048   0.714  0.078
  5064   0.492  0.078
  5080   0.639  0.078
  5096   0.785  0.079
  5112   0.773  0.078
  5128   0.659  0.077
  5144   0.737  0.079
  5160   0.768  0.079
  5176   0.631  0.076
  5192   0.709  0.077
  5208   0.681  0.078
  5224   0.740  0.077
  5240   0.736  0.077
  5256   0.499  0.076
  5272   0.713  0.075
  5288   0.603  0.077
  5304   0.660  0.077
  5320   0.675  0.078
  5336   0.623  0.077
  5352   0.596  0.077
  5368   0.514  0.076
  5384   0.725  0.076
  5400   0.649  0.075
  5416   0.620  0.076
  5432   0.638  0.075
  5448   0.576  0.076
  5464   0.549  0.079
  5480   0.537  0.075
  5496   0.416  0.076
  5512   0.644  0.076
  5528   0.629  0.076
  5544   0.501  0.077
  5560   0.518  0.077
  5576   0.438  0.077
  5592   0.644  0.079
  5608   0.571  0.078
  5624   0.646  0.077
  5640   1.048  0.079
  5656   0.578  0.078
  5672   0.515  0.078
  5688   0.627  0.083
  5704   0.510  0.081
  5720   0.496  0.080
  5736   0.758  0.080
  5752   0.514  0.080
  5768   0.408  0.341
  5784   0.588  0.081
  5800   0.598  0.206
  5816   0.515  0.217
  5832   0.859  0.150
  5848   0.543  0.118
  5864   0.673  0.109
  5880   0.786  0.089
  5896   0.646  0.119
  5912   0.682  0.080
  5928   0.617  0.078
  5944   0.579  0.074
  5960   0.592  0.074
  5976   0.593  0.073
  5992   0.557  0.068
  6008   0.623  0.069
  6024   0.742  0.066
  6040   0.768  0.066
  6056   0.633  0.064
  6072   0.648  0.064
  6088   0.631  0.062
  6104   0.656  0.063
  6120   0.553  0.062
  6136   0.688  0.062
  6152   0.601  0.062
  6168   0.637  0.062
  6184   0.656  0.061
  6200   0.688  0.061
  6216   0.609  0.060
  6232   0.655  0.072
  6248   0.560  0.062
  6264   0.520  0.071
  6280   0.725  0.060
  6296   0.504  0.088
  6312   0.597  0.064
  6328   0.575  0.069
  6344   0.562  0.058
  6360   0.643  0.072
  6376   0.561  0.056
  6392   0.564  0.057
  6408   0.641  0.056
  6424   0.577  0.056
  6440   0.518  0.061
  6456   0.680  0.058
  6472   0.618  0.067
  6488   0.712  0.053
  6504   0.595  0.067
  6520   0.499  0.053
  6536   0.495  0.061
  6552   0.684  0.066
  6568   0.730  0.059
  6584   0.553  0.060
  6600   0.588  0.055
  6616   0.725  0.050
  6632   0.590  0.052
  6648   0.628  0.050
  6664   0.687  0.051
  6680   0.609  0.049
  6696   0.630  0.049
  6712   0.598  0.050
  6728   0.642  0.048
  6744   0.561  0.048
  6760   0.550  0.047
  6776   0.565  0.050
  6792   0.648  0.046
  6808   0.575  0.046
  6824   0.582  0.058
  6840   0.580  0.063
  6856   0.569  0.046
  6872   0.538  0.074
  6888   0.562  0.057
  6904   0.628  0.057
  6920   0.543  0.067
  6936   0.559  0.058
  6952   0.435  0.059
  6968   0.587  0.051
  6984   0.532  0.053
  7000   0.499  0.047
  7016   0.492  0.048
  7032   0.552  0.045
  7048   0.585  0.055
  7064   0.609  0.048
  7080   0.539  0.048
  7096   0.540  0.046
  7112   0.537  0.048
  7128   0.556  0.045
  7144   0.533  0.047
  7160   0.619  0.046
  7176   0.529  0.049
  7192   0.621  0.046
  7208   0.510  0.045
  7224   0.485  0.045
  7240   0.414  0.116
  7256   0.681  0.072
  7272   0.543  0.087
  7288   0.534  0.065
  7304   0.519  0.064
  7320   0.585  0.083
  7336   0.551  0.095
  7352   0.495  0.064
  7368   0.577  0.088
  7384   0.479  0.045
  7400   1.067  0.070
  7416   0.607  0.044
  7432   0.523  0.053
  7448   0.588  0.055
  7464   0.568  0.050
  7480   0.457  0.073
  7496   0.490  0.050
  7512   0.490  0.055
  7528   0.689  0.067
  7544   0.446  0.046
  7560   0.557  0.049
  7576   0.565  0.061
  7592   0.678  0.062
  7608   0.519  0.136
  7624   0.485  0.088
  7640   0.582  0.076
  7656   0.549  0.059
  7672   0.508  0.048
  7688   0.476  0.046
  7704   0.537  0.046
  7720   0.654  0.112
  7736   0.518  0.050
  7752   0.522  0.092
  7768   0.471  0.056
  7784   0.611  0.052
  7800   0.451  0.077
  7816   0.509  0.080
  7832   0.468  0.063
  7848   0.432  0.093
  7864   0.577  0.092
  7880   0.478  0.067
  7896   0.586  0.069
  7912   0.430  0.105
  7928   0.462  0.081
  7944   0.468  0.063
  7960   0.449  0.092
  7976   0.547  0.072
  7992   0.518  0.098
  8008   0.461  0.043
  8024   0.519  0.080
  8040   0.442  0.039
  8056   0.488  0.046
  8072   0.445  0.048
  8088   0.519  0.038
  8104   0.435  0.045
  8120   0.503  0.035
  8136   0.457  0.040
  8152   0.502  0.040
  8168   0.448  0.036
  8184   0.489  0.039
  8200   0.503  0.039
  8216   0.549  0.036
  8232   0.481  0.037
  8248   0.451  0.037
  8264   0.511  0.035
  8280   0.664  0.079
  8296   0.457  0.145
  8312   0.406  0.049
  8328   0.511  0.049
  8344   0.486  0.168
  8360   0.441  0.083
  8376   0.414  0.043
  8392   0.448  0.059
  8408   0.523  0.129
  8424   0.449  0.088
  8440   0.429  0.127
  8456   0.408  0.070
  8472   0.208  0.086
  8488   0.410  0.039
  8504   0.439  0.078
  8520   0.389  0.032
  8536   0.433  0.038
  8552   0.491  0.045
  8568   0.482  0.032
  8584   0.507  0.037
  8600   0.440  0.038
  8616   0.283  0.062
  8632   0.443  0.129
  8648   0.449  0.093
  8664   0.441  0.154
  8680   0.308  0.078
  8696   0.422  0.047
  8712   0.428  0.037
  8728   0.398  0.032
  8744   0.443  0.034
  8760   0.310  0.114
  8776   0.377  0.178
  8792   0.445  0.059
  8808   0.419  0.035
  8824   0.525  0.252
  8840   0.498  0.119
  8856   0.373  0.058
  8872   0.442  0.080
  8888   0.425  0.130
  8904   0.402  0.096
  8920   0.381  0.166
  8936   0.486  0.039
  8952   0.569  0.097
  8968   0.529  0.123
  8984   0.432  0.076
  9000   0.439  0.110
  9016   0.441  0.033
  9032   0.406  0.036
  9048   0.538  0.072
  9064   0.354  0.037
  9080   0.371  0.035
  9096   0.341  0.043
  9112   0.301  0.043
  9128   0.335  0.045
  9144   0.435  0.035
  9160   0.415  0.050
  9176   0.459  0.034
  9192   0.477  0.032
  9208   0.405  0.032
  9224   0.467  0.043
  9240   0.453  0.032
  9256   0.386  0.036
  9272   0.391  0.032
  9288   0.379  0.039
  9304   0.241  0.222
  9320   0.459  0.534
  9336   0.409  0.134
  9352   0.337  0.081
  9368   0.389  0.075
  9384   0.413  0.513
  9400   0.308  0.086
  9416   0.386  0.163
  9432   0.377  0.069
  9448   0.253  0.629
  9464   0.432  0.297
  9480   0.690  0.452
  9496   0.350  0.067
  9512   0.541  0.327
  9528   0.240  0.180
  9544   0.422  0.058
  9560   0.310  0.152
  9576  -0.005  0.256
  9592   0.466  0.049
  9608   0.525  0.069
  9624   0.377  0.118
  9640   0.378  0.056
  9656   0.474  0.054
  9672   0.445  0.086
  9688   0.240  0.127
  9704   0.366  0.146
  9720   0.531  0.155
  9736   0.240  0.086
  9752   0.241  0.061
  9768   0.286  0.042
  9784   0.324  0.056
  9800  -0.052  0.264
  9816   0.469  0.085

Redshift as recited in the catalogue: 0.126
